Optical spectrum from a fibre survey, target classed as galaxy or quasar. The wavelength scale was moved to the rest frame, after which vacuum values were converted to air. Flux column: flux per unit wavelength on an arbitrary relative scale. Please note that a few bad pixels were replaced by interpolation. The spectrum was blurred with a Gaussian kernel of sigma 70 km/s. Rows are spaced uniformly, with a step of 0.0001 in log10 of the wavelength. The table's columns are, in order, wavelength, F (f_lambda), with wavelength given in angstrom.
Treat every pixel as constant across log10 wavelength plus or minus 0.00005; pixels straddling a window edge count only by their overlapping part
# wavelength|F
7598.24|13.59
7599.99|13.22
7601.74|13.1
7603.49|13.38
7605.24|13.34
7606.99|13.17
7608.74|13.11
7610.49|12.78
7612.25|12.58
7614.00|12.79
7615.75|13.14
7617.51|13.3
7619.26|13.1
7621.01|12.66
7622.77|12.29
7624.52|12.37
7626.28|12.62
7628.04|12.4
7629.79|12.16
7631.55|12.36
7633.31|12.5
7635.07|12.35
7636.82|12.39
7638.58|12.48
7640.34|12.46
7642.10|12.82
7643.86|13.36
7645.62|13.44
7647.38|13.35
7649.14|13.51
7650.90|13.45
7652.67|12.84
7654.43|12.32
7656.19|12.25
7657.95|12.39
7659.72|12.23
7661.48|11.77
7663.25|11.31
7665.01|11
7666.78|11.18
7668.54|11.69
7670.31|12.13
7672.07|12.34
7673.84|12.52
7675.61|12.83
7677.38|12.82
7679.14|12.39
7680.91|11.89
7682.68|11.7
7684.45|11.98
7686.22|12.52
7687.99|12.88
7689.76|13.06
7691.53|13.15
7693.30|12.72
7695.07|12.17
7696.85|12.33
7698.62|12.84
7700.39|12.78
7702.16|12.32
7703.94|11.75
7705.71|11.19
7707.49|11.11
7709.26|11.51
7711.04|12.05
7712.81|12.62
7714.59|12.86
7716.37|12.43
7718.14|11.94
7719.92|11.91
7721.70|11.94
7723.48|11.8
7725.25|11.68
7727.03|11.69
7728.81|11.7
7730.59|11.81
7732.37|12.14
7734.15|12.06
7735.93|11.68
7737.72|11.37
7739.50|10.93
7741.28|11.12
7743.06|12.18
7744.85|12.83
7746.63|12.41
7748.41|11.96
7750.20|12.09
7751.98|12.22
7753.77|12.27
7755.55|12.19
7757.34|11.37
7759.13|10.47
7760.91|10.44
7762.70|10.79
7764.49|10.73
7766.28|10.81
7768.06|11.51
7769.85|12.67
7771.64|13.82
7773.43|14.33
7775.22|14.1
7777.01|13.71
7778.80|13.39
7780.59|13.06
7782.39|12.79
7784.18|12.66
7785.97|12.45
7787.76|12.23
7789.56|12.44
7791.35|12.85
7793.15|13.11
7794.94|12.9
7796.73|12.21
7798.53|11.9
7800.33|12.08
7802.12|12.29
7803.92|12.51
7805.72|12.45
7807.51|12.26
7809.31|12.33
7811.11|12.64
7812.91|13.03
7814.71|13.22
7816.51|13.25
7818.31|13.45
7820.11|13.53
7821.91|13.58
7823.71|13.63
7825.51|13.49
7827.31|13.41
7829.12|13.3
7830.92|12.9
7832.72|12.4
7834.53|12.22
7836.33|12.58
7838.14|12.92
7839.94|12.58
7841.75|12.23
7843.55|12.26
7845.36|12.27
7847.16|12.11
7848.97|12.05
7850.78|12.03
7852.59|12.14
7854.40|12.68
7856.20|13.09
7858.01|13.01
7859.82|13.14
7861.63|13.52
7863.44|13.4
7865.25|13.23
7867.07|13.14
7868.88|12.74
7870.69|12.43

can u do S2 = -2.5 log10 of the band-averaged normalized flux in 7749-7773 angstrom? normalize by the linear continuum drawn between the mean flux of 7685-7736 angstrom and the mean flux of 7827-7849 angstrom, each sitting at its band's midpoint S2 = 0.06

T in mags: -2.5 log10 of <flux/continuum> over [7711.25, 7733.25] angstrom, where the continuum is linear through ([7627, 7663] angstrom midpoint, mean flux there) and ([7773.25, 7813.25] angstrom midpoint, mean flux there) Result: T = 0.06 mag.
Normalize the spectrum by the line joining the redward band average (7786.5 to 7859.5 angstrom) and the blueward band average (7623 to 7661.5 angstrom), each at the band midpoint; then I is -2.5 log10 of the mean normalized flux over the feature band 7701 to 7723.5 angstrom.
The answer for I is 0.061 mag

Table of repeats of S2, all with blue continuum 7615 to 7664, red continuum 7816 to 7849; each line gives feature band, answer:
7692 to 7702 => 0.01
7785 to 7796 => 0.01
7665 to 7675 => 0.07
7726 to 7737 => 0.08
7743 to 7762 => 0.08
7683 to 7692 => 0.00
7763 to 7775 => 0.04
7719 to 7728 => 0.08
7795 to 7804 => 0.05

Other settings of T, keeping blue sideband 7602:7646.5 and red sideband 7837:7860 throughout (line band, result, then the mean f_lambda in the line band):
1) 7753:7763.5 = 0.12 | 11.2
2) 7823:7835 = -0.05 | 13.1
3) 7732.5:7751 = 0.07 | 11.9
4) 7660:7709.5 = 0.05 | 12.1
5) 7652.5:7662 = 0.04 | 12.3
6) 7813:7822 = -0.07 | 13.4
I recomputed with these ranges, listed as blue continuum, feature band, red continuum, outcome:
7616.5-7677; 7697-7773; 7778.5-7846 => 0.07 mag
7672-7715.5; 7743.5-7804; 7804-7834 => 0.04 mag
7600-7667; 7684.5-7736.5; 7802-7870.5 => 0.05 mag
